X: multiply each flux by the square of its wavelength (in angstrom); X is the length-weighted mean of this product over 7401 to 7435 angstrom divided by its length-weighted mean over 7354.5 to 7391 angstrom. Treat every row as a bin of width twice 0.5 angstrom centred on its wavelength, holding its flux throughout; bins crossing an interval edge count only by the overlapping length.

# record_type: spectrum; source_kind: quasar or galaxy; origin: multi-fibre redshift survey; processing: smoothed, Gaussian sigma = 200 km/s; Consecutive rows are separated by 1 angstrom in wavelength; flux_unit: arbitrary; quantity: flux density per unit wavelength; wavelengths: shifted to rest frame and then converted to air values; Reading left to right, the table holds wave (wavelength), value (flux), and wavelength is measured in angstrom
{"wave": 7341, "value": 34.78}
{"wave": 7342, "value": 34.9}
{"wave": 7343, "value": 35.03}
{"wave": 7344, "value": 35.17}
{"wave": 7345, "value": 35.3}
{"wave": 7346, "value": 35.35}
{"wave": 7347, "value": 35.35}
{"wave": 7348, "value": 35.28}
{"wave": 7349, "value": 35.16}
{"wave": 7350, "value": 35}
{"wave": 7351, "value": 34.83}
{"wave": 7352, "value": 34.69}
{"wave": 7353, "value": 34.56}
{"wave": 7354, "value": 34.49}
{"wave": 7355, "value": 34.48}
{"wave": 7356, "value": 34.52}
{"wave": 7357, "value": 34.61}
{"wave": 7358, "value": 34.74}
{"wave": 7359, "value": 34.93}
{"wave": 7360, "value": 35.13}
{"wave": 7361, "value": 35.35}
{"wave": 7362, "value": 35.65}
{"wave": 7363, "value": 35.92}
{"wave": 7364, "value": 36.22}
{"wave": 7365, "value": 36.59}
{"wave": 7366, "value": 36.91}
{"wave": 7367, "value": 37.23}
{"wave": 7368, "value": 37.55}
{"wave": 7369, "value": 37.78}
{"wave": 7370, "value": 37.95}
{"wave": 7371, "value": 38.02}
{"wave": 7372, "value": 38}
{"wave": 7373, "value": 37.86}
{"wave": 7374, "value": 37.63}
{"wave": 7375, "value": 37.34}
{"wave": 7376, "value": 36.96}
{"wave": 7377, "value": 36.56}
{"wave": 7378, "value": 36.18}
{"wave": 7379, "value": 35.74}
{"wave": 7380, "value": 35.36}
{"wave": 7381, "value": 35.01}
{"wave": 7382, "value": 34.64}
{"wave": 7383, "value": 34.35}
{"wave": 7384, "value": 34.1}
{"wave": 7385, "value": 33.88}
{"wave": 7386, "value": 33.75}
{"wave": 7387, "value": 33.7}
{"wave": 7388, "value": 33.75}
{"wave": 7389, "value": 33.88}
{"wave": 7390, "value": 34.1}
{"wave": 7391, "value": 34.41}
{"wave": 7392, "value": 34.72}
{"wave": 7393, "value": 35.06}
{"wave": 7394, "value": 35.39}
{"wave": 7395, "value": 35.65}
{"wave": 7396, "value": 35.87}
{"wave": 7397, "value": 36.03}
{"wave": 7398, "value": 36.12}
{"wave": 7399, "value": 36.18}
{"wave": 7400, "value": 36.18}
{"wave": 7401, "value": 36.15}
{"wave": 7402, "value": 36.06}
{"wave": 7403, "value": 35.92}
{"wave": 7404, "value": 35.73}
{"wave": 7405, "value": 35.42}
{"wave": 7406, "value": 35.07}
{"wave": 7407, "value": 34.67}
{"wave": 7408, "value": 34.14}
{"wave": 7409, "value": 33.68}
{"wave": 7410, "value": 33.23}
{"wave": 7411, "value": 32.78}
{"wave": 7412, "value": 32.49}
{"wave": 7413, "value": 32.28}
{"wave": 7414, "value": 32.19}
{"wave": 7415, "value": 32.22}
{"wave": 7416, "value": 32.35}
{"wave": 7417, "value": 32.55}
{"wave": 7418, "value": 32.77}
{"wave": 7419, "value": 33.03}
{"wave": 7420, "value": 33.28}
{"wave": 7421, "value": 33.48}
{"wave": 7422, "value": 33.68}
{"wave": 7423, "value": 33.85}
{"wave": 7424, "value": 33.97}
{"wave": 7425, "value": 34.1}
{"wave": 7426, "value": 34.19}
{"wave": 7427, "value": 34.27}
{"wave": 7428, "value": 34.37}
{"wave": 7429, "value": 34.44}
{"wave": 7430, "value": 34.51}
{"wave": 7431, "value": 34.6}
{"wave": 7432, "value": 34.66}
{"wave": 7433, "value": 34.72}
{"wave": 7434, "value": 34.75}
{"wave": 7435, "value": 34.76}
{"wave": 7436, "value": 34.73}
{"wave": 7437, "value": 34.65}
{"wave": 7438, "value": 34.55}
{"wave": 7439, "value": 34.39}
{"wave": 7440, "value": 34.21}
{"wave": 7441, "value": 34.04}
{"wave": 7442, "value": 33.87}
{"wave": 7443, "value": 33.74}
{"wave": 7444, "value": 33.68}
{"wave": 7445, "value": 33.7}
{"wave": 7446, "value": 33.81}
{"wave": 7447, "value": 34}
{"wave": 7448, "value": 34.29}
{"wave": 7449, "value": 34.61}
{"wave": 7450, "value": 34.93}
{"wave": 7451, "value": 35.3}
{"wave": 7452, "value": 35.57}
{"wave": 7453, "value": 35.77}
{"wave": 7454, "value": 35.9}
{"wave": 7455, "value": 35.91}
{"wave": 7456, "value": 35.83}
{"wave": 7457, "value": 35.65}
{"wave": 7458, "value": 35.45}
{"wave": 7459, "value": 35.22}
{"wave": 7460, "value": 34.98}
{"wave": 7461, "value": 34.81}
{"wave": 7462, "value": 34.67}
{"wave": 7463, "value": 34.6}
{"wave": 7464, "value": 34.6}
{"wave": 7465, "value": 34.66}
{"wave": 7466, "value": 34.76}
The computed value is 1.0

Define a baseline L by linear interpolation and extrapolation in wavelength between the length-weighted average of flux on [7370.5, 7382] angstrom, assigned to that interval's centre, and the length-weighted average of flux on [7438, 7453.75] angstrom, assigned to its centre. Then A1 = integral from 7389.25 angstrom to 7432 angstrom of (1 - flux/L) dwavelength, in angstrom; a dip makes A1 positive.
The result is 1.5 angstrom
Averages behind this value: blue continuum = 36.7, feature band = 34.3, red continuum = 34.4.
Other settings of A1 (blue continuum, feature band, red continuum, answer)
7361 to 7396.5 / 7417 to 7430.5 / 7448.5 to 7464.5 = 0.6 angstrom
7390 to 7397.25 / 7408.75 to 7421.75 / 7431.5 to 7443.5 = 0.8 angstrom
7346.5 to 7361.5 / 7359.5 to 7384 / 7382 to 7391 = -1.5 angstrom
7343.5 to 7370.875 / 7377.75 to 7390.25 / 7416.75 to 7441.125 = 0.2 angstrom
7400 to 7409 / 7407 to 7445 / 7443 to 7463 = 1.5 angstrom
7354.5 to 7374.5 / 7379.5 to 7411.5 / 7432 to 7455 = 0.7 angstrom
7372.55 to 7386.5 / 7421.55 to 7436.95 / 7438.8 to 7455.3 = 0.2 angstrom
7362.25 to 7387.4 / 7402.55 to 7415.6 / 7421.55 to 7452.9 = 0.5 angstrom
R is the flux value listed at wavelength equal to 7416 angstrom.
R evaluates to 32.35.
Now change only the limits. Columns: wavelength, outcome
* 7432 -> 34.66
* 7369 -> 37.78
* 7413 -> 32.28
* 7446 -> 33.81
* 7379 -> 35.74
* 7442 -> 33.87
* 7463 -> 34.6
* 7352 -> 34.69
